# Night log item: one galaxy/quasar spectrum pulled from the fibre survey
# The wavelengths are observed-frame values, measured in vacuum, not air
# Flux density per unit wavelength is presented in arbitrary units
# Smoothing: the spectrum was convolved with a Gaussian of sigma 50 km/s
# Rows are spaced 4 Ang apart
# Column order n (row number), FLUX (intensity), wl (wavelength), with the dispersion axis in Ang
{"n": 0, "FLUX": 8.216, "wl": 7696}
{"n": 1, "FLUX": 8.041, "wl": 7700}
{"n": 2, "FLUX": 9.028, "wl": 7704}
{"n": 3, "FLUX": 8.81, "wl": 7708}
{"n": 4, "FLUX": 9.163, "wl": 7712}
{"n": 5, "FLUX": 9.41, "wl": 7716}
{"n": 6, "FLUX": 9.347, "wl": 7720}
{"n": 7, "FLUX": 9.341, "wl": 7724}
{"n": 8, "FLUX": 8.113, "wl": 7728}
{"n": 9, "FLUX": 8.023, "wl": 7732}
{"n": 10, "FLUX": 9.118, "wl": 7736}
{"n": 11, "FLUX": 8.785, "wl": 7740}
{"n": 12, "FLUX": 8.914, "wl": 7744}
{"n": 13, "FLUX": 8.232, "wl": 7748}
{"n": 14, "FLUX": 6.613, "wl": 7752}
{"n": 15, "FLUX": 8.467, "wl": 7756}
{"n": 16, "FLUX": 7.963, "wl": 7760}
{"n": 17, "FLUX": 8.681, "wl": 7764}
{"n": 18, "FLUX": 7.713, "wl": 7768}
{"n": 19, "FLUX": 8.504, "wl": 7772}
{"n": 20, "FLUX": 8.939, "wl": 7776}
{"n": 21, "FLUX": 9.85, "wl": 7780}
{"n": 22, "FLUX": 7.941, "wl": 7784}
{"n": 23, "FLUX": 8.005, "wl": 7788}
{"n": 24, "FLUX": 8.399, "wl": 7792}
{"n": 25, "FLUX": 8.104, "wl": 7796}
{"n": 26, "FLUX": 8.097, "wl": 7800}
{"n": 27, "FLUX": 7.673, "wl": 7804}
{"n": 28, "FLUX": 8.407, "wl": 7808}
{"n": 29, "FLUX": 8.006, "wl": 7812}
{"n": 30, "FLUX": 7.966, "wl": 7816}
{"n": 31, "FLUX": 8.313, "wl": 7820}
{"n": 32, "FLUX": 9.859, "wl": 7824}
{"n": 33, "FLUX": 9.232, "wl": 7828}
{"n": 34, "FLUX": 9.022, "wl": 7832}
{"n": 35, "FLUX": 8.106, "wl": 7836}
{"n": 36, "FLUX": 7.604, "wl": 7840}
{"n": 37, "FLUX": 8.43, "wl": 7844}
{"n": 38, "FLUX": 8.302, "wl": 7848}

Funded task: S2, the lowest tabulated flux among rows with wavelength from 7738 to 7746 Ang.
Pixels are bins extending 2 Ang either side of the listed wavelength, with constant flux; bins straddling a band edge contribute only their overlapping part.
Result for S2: 8.785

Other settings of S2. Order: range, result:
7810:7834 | 7.966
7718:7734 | 8.023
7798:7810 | 7.673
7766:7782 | 7.713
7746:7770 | 6.613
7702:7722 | 8.81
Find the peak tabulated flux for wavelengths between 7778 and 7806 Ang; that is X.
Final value 9.85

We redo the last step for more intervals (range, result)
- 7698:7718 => 9.41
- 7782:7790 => 8.005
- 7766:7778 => 8.939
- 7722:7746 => 9.341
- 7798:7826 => 9.859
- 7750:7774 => 8.681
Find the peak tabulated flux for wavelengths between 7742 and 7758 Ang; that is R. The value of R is 8.914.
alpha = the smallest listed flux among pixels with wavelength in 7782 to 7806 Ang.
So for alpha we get 7.673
